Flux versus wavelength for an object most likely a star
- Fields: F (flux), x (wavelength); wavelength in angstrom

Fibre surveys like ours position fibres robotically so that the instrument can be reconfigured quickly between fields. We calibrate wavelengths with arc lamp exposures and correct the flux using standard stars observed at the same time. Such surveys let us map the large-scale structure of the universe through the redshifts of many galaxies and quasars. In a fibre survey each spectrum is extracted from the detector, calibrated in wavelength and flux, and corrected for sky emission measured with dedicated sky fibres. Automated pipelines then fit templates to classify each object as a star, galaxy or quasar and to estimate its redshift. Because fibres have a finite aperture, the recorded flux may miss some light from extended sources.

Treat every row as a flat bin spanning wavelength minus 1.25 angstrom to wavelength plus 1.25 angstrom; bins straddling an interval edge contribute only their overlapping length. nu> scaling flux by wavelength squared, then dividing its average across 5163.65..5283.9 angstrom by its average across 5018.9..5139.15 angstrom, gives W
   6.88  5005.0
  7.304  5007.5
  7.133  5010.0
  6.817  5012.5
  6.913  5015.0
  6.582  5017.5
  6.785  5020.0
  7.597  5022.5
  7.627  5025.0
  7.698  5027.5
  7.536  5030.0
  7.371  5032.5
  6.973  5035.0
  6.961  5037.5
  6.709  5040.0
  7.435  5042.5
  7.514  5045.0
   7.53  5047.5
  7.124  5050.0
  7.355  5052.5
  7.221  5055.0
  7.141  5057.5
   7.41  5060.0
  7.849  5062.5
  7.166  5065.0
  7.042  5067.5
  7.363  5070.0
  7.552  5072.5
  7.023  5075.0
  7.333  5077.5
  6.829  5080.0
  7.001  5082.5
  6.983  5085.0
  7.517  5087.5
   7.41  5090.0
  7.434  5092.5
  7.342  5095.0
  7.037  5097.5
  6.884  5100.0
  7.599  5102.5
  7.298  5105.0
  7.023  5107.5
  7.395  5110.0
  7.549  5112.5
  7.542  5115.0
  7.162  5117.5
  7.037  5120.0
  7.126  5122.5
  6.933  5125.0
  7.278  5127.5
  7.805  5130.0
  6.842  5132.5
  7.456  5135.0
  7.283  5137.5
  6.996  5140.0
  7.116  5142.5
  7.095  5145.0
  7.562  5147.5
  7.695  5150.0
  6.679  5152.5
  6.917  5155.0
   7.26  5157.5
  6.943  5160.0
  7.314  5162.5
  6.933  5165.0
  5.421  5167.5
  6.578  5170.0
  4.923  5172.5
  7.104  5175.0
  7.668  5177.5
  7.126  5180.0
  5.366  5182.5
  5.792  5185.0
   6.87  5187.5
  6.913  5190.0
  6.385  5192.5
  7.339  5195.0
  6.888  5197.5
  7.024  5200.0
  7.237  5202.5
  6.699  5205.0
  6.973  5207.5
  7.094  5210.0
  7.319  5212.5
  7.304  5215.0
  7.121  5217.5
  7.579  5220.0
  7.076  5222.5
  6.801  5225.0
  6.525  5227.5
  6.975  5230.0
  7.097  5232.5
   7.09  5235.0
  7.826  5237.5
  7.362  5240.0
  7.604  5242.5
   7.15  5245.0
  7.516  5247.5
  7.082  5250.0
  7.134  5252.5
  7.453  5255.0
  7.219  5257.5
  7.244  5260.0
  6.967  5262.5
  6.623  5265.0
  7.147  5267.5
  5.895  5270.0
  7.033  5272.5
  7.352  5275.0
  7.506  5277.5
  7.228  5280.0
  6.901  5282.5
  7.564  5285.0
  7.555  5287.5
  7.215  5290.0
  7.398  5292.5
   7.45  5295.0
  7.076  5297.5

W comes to 1.01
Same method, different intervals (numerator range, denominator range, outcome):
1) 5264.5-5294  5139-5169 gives 1.07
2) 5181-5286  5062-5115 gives 1.02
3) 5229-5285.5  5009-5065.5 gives 1.08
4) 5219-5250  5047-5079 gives 1.05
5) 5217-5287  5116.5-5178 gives 1.06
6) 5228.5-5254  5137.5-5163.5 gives 1.05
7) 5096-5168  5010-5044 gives 1.04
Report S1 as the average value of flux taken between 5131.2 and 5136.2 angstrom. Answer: 7.15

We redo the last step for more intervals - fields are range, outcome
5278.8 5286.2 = 7.23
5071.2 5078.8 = 7.3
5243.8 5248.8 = 7.33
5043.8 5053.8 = 7.38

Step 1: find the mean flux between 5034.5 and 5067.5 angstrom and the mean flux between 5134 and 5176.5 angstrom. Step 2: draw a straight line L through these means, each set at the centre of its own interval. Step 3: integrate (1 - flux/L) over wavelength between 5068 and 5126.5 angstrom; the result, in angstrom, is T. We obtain -1.1 angstrom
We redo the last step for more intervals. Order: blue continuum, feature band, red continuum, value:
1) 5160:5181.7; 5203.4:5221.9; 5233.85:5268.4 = -0.5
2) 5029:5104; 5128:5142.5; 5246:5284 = -0.1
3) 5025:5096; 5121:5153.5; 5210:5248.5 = 0.1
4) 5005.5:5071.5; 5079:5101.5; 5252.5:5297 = 0.2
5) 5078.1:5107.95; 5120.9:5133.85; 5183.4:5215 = -0.2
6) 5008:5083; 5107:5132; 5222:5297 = -0.3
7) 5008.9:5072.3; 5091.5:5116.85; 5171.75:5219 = -0.9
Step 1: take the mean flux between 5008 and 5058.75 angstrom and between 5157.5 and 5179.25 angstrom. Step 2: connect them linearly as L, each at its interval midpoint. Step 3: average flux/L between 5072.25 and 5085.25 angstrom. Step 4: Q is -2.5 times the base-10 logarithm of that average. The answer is -0.01 mag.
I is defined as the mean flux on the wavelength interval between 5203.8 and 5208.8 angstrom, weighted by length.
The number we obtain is 6.84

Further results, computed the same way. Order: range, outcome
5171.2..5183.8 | 6.44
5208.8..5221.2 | 7.28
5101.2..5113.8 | 7.37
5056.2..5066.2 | 7.39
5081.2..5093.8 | 7.27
